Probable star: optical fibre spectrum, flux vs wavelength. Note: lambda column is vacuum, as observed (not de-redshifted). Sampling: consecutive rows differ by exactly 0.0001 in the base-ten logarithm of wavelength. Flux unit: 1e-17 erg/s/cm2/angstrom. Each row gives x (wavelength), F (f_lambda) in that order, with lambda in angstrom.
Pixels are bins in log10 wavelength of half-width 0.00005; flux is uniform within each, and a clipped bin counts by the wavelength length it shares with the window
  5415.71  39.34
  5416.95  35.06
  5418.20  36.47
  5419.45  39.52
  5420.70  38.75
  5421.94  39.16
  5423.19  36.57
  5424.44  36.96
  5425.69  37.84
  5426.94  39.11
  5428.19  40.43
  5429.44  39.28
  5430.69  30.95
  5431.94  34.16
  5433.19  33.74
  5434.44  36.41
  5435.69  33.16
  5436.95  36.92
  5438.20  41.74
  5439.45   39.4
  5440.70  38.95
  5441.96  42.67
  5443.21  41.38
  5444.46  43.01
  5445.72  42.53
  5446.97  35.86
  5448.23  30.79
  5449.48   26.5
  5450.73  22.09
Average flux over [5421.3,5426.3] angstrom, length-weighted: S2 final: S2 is 37.7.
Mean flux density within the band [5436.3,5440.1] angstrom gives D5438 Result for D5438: 39.3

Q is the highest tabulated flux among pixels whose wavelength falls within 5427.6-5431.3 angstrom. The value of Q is 40.43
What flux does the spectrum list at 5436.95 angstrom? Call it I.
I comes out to 36.92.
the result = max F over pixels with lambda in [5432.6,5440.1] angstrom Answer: 41.74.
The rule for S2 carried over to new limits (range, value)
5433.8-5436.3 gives 34.8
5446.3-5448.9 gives 33.4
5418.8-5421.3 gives 39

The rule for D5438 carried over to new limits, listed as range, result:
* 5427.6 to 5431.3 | 36.9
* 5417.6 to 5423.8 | 38.1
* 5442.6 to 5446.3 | 42.3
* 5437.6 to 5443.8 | 40.8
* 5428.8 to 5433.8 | 34.6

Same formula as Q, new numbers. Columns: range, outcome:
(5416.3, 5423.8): 39.52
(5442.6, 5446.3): 43.01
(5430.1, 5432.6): 34.16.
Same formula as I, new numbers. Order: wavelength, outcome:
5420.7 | 38.75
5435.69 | 33.16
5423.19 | 36.57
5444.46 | 43.01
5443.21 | 41.38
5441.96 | 42.67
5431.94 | 34.16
